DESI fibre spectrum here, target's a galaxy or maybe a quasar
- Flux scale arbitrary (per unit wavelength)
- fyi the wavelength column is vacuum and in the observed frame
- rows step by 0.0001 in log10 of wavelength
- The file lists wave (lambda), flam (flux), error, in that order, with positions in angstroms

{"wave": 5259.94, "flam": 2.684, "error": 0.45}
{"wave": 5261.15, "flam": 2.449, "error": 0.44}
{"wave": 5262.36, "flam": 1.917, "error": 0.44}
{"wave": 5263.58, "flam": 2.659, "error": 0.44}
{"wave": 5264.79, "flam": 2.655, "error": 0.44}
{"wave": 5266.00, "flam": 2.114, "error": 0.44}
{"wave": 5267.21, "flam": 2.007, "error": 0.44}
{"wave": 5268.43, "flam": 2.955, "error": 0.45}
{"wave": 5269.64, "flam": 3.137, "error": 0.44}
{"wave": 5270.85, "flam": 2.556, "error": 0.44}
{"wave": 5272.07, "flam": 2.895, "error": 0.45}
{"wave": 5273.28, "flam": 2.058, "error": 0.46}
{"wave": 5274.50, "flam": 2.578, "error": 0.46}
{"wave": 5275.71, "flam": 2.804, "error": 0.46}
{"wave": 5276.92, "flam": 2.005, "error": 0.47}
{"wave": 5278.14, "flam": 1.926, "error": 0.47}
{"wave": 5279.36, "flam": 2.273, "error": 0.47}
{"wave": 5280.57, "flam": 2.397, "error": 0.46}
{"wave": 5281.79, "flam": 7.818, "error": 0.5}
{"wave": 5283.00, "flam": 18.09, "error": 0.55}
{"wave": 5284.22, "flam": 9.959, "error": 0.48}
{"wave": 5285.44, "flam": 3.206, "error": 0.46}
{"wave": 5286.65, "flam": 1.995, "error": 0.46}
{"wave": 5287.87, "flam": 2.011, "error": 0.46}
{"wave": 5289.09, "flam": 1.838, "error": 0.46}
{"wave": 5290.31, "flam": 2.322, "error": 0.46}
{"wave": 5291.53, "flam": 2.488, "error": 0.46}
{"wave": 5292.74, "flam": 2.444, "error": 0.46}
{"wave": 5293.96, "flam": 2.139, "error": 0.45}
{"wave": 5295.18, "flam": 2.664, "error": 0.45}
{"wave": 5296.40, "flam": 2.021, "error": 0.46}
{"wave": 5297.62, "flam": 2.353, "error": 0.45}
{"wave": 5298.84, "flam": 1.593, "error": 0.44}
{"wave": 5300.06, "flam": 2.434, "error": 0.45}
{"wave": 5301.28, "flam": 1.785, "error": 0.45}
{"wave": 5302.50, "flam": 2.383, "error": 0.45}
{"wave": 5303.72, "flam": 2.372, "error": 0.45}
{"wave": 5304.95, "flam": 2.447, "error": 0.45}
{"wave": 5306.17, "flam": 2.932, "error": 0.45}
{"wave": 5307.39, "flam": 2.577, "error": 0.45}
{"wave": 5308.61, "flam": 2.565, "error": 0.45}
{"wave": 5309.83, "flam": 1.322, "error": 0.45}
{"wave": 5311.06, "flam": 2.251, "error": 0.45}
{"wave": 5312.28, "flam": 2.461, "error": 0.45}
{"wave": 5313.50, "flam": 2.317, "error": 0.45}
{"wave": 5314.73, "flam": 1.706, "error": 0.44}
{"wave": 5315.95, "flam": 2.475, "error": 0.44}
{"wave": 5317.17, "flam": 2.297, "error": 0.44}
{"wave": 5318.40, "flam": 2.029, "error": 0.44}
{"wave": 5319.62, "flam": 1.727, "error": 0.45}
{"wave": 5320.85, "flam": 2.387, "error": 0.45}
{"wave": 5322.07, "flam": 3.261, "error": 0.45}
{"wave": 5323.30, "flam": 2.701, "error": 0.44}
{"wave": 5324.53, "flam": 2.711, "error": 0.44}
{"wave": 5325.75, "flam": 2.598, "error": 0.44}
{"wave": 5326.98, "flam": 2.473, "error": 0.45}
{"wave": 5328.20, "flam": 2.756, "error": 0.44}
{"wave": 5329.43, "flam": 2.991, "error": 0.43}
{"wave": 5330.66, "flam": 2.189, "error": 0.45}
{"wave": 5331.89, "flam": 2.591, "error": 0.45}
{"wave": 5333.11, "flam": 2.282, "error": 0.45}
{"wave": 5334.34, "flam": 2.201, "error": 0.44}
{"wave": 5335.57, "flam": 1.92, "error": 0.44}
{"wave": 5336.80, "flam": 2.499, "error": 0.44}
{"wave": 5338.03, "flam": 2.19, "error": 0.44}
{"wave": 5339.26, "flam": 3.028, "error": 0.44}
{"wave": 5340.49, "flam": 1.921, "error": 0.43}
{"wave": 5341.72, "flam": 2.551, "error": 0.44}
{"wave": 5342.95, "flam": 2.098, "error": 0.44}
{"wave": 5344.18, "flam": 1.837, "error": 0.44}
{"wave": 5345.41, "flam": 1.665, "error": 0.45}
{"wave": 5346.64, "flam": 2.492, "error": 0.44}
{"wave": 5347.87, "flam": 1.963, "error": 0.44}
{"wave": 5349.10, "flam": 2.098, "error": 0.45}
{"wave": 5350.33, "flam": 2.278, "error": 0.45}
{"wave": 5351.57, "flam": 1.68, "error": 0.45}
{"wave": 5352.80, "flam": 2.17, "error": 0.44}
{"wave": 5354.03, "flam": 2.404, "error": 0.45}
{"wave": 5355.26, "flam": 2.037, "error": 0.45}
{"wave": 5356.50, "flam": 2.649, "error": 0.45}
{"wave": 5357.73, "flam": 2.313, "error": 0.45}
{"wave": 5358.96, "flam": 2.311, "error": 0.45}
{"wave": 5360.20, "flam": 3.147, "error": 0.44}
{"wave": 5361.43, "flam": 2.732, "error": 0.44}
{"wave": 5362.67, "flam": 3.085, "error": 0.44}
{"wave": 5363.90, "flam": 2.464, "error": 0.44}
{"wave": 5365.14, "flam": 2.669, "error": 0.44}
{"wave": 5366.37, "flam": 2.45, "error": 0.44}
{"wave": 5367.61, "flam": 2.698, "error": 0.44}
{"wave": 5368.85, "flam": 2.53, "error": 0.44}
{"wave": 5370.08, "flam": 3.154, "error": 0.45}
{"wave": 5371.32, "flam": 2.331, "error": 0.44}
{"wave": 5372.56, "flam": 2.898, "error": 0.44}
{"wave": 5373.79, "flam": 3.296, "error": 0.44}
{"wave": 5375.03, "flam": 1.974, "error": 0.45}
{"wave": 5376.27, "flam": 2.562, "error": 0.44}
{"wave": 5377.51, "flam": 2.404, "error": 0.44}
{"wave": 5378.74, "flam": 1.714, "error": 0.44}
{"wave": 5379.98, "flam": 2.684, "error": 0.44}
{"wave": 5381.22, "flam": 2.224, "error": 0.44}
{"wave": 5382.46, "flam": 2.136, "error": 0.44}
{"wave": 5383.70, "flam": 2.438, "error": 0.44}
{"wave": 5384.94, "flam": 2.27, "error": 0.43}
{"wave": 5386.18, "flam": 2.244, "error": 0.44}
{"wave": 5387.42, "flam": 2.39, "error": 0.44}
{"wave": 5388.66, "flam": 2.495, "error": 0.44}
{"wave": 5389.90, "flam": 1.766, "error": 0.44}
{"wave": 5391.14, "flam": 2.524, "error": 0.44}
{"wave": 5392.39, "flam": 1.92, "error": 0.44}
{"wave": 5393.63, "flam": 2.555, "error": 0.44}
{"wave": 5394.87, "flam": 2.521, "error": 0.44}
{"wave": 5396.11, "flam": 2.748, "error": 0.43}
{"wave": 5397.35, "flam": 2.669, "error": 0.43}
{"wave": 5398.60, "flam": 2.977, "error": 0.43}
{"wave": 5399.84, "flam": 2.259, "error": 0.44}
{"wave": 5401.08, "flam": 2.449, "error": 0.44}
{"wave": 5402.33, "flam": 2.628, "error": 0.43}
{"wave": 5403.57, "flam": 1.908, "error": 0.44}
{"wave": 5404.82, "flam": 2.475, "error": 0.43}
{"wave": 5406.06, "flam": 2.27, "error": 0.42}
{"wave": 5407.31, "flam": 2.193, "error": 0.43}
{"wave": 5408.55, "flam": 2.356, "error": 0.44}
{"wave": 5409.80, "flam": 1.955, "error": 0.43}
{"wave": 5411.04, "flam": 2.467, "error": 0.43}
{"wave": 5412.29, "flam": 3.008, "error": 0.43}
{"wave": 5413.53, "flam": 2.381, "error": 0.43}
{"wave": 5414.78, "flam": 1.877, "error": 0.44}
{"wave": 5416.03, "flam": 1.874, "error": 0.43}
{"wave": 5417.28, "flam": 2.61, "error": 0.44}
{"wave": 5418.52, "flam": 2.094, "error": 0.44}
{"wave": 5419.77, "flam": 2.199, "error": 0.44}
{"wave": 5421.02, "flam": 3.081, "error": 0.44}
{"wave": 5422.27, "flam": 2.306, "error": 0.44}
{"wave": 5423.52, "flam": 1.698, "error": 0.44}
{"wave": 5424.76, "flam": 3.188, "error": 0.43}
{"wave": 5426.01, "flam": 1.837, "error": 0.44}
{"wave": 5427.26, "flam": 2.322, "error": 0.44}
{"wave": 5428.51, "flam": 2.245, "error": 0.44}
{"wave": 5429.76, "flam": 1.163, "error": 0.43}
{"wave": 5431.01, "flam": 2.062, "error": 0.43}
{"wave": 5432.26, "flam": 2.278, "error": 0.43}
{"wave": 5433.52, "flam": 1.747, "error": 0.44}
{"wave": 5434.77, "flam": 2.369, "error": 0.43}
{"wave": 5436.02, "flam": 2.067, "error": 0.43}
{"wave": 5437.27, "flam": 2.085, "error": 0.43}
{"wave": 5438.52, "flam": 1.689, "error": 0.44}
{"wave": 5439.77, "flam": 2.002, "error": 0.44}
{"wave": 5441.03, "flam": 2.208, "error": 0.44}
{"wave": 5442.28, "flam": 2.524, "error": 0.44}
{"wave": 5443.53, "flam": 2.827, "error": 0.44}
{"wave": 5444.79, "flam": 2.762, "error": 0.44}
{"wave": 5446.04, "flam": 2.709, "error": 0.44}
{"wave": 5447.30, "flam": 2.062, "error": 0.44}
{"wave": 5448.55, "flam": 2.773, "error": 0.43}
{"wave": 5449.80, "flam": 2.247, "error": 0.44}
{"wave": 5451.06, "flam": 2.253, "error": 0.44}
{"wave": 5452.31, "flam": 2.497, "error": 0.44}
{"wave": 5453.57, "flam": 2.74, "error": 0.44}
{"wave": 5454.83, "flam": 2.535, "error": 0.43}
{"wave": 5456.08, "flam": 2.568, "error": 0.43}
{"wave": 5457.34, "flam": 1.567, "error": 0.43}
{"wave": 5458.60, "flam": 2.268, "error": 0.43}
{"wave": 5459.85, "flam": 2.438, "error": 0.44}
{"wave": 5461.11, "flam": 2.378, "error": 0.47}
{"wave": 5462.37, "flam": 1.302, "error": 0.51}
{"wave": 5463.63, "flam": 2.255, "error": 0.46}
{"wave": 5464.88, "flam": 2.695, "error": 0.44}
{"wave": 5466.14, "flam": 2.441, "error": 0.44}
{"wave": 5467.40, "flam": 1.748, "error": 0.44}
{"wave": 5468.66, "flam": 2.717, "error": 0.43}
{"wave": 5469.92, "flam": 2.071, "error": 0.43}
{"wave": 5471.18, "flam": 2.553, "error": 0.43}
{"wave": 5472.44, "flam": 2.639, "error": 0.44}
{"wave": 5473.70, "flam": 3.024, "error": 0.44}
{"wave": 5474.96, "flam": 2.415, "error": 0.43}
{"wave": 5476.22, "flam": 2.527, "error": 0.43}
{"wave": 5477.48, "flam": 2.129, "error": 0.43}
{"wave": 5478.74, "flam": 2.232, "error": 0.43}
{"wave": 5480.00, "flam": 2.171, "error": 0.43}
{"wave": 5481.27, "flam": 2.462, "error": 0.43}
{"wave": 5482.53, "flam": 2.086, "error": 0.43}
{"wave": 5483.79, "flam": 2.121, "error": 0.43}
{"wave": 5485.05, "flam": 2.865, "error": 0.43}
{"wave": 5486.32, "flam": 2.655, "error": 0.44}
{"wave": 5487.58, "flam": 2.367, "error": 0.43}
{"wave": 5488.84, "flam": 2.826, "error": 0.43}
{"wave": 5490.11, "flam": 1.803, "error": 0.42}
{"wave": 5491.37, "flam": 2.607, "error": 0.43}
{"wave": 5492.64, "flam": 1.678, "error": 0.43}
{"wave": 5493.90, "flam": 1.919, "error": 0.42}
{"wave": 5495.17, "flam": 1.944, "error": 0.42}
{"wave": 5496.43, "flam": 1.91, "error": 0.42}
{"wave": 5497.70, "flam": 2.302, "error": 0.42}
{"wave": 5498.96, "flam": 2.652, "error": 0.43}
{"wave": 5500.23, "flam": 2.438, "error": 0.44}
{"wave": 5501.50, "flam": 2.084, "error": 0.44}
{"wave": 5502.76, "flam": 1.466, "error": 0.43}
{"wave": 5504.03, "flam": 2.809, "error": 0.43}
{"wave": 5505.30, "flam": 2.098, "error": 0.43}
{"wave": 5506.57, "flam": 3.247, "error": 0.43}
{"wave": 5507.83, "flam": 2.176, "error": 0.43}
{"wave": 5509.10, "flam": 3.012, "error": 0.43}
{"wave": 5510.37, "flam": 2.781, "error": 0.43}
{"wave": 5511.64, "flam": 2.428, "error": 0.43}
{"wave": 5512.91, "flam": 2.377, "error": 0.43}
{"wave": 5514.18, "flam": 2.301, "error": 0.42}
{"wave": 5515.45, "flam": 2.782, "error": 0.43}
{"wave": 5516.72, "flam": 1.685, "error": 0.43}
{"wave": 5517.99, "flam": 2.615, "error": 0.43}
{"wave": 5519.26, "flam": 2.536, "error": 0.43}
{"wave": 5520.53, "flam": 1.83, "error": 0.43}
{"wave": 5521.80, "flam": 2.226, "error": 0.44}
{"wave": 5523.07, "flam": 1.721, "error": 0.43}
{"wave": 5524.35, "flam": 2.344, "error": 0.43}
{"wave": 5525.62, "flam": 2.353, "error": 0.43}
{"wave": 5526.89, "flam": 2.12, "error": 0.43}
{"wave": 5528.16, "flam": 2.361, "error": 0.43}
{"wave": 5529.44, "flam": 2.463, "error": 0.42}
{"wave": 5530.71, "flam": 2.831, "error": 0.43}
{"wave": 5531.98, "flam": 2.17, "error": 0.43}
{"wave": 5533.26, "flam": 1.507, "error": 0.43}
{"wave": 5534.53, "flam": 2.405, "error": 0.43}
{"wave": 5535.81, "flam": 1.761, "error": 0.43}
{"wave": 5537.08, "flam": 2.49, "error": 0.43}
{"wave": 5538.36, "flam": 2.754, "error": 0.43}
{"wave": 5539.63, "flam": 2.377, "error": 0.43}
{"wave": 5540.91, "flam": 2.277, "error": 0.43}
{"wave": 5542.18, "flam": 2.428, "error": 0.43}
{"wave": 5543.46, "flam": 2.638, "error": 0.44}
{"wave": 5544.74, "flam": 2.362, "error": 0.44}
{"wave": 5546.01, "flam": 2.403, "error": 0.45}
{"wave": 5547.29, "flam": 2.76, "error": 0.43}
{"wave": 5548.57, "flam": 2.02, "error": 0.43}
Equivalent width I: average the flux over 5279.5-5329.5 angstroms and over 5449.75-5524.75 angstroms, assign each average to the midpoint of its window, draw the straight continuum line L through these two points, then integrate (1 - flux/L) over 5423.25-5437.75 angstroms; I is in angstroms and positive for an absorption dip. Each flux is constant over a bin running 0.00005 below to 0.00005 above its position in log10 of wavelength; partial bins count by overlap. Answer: 2.57 angstroms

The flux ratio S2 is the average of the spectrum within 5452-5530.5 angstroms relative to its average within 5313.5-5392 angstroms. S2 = 0.97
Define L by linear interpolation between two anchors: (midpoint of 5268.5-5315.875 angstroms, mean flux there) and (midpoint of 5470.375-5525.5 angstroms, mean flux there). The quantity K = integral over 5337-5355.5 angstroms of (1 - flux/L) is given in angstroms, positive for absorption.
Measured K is 4.6 angstroms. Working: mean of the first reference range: 3.07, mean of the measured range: 2.17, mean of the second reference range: 2.34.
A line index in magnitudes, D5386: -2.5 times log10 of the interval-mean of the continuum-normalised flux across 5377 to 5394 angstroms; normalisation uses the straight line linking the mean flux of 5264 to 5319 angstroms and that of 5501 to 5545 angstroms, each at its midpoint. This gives 0.20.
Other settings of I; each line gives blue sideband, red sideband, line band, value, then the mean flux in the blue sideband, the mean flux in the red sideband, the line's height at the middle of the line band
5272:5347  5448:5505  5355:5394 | 2.0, 2.79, 2.31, 2.61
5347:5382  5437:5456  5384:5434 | 2.6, 2.46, 2.41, 2.43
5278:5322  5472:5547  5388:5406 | 2.1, 3.07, 2.34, 2.73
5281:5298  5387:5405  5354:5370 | 2.3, 4.39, 2.42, 3.05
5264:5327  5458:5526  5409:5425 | 1.3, 2.92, 2.32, 2.55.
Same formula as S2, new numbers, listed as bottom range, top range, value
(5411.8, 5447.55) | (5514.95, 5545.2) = 1.02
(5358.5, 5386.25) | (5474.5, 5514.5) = 0.92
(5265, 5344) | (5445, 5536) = 0.83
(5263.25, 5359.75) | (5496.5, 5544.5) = 0.87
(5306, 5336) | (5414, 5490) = 0.97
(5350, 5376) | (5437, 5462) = 0.93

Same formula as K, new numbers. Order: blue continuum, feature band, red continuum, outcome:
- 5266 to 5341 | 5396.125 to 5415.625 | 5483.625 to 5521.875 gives 1.4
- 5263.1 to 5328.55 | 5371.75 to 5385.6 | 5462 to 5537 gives 1.3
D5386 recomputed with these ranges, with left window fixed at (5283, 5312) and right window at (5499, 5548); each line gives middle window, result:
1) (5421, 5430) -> 0.175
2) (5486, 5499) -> 0.103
